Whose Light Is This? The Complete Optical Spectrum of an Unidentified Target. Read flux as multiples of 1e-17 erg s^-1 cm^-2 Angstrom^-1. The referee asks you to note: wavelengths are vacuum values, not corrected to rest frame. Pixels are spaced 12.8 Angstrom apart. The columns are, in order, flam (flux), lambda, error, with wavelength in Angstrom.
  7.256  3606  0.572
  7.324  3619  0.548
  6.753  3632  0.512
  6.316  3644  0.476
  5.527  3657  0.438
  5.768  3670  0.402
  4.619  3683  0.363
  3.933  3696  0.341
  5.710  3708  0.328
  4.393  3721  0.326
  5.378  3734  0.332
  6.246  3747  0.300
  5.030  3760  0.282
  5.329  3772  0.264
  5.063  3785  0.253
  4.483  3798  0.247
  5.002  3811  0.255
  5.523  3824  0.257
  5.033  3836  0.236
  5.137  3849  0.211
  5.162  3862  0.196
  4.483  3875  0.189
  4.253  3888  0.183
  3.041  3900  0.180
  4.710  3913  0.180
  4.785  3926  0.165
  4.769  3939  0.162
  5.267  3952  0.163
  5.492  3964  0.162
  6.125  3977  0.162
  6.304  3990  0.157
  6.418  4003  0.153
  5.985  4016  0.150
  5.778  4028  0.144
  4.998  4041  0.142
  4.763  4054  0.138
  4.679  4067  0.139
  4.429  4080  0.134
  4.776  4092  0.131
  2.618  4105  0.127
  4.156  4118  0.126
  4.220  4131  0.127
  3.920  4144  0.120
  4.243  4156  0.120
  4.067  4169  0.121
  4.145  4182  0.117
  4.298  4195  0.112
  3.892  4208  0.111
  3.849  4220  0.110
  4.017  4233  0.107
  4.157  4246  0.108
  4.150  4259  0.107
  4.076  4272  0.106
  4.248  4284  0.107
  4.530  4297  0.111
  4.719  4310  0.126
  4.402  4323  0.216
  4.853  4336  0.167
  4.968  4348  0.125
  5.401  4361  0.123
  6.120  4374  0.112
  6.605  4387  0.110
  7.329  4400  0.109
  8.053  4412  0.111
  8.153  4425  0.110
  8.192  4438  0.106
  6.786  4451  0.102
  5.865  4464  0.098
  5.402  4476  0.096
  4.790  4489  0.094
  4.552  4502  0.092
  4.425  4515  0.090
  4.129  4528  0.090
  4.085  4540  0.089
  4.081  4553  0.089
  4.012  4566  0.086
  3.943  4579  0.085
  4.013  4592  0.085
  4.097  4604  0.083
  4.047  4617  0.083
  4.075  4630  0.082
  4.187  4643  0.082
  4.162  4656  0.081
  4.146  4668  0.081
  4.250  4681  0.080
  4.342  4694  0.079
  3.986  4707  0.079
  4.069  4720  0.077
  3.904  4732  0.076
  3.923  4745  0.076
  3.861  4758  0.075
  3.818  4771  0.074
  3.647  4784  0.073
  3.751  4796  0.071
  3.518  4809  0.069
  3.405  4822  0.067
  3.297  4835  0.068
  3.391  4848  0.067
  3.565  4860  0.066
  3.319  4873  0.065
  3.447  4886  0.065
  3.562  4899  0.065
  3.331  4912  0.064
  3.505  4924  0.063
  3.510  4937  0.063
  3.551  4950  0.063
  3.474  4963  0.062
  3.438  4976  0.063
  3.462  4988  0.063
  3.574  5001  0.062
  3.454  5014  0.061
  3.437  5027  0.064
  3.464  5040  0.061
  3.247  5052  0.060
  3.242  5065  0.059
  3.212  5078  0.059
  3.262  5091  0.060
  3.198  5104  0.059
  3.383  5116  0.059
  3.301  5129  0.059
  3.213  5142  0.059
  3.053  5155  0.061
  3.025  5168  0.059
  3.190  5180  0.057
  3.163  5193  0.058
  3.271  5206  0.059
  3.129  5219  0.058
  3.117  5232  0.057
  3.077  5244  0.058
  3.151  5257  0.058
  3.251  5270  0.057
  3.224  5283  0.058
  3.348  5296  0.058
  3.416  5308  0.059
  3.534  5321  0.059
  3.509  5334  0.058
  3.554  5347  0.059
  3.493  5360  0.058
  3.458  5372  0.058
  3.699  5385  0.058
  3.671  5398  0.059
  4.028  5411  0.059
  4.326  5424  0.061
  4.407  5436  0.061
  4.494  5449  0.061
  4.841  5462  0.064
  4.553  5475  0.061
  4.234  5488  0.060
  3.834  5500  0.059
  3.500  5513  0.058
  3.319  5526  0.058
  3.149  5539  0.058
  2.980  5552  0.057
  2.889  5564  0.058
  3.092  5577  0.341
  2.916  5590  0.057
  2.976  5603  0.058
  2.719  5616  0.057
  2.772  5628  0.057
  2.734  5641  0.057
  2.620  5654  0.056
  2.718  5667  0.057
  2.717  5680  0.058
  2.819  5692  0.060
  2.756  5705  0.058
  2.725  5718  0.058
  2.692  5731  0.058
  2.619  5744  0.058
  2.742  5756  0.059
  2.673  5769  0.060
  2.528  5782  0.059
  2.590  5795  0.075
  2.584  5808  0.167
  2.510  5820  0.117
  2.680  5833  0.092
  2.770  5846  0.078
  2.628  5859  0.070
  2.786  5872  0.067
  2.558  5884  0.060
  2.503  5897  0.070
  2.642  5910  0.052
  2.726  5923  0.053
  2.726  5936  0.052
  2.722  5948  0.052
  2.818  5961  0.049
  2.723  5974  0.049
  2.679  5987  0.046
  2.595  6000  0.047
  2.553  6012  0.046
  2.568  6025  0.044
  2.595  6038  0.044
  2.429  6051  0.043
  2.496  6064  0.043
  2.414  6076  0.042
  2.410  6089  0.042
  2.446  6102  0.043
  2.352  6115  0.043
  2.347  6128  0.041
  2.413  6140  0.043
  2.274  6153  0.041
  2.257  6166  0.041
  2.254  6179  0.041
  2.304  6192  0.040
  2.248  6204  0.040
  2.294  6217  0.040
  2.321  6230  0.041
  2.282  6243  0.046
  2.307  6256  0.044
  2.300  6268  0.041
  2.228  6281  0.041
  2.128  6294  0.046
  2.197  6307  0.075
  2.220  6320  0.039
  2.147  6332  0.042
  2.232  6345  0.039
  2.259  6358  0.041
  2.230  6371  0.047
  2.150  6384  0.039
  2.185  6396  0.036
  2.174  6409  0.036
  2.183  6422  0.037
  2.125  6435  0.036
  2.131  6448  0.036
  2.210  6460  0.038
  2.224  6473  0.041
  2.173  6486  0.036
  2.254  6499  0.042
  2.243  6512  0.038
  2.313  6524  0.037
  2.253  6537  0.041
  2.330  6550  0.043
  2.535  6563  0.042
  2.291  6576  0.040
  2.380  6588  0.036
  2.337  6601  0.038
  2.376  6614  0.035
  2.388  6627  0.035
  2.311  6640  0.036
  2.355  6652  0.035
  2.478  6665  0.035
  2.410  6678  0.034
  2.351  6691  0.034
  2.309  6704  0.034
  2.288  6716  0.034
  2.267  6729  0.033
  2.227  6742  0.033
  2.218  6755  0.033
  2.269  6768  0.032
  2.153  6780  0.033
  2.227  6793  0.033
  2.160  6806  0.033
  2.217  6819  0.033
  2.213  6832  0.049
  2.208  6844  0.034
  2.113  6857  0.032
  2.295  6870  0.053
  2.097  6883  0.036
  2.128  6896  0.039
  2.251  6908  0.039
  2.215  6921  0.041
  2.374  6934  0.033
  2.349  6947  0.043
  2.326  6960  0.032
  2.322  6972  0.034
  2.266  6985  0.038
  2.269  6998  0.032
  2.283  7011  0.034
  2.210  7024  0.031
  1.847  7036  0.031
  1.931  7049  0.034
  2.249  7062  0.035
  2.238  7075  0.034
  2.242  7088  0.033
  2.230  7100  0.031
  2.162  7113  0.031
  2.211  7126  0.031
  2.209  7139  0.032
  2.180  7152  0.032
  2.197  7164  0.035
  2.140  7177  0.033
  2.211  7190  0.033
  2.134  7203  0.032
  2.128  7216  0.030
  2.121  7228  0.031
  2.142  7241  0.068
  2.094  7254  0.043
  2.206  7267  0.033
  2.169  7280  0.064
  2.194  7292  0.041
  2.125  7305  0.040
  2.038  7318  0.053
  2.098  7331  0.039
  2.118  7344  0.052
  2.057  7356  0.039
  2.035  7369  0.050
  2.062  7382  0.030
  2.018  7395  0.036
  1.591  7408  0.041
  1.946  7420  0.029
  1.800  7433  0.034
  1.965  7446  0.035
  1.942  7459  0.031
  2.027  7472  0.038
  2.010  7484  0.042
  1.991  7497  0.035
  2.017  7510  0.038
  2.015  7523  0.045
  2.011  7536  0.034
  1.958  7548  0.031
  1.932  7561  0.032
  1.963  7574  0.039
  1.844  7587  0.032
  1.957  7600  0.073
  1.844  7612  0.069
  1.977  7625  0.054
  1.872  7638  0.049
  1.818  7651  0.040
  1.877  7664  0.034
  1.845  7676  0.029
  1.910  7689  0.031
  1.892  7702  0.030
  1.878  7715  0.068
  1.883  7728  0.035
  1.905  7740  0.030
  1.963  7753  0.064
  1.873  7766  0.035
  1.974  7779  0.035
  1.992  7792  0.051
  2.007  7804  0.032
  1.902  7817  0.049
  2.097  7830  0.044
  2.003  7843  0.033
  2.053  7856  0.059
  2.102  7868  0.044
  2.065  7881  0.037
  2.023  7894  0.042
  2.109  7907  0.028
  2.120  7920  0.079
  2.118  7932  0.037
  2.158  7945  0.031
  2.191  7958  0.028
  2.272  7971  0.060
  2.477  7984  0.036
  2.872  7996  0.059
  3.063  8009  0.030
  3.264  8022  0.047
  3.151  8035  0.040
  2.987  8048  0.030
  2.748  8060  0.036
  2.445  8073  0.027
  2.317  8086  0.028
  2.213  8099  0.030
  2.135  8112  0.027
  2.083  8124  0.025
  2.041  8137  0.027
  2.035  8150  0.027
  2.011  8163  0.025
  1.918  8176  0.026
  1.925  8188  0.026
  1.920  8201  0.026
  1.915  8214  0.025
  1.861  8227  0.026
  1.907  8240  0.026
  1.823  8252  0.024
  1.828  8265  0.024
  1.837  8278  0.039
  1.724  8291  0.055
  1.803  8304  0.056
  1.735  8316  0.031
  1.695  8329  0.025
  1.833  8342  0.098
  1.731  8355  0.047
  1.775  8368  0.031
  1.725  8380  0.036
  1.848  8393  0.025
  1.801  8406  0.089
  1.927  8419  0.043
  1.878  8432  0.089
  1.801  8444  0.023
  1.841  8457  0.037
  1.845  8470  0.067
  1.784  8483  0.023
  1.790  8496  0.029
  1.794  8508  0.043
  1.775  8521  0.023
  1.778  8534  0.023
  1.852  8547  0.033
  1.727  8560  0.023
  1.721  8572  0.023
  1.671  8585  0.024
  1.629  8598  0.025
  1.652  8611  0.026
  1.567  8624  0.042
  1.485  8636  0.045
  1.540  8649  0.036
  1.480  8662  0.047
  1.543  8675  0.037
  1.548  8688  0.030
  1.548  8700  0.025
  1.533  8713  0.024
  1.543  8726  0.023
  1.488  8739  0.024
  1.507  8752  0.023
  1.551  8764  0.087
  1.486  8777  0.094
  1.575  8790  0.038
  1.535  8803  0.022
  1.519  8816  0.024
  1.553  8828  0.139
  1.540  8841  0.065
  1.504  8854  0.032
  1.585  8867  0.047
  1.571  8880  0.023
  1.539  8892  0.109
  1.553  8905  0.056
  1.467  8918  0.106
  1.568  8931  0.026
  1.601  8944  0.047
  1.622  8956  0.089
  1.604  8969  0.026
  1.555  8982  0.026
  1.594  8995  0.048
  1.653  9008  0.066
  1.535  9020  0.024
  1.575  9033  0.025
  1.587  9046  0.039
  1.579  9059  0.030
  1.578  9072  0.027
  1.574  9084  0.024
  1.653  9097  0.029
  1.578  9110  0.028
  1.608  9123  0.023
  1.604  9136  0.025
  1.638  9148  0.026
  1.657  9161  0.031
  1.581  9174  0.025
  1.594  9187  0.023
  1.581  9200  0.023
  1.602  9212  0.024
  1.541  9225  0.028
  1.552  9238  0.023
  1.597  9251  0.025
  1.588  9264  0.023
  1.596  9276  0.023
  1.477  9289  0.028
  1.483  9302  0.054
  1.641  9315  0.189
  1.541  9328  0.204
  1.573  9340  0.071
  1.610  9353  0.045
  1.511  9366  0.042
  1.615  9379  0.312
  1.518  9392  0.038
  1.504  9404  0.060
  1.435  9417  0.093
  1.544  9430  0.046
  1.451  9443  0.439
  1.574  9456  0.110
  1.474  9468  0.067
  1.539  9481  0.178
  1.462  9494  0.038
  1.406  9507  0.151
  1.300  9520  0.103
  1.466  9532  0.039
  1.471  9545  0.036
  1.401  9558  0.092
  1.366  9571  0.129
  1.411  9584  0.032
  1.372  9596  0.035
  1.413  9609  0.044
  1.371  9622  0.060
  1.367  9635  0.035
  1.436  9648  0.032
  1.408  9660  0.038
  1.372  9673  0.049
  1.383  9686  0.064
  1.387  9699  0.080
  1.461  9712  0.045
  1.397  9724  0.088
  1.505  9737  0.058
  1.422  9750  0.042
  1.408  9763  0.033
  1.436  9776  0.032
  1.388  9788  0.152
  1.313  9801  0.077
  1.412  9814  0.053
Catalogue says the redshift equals 1.86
